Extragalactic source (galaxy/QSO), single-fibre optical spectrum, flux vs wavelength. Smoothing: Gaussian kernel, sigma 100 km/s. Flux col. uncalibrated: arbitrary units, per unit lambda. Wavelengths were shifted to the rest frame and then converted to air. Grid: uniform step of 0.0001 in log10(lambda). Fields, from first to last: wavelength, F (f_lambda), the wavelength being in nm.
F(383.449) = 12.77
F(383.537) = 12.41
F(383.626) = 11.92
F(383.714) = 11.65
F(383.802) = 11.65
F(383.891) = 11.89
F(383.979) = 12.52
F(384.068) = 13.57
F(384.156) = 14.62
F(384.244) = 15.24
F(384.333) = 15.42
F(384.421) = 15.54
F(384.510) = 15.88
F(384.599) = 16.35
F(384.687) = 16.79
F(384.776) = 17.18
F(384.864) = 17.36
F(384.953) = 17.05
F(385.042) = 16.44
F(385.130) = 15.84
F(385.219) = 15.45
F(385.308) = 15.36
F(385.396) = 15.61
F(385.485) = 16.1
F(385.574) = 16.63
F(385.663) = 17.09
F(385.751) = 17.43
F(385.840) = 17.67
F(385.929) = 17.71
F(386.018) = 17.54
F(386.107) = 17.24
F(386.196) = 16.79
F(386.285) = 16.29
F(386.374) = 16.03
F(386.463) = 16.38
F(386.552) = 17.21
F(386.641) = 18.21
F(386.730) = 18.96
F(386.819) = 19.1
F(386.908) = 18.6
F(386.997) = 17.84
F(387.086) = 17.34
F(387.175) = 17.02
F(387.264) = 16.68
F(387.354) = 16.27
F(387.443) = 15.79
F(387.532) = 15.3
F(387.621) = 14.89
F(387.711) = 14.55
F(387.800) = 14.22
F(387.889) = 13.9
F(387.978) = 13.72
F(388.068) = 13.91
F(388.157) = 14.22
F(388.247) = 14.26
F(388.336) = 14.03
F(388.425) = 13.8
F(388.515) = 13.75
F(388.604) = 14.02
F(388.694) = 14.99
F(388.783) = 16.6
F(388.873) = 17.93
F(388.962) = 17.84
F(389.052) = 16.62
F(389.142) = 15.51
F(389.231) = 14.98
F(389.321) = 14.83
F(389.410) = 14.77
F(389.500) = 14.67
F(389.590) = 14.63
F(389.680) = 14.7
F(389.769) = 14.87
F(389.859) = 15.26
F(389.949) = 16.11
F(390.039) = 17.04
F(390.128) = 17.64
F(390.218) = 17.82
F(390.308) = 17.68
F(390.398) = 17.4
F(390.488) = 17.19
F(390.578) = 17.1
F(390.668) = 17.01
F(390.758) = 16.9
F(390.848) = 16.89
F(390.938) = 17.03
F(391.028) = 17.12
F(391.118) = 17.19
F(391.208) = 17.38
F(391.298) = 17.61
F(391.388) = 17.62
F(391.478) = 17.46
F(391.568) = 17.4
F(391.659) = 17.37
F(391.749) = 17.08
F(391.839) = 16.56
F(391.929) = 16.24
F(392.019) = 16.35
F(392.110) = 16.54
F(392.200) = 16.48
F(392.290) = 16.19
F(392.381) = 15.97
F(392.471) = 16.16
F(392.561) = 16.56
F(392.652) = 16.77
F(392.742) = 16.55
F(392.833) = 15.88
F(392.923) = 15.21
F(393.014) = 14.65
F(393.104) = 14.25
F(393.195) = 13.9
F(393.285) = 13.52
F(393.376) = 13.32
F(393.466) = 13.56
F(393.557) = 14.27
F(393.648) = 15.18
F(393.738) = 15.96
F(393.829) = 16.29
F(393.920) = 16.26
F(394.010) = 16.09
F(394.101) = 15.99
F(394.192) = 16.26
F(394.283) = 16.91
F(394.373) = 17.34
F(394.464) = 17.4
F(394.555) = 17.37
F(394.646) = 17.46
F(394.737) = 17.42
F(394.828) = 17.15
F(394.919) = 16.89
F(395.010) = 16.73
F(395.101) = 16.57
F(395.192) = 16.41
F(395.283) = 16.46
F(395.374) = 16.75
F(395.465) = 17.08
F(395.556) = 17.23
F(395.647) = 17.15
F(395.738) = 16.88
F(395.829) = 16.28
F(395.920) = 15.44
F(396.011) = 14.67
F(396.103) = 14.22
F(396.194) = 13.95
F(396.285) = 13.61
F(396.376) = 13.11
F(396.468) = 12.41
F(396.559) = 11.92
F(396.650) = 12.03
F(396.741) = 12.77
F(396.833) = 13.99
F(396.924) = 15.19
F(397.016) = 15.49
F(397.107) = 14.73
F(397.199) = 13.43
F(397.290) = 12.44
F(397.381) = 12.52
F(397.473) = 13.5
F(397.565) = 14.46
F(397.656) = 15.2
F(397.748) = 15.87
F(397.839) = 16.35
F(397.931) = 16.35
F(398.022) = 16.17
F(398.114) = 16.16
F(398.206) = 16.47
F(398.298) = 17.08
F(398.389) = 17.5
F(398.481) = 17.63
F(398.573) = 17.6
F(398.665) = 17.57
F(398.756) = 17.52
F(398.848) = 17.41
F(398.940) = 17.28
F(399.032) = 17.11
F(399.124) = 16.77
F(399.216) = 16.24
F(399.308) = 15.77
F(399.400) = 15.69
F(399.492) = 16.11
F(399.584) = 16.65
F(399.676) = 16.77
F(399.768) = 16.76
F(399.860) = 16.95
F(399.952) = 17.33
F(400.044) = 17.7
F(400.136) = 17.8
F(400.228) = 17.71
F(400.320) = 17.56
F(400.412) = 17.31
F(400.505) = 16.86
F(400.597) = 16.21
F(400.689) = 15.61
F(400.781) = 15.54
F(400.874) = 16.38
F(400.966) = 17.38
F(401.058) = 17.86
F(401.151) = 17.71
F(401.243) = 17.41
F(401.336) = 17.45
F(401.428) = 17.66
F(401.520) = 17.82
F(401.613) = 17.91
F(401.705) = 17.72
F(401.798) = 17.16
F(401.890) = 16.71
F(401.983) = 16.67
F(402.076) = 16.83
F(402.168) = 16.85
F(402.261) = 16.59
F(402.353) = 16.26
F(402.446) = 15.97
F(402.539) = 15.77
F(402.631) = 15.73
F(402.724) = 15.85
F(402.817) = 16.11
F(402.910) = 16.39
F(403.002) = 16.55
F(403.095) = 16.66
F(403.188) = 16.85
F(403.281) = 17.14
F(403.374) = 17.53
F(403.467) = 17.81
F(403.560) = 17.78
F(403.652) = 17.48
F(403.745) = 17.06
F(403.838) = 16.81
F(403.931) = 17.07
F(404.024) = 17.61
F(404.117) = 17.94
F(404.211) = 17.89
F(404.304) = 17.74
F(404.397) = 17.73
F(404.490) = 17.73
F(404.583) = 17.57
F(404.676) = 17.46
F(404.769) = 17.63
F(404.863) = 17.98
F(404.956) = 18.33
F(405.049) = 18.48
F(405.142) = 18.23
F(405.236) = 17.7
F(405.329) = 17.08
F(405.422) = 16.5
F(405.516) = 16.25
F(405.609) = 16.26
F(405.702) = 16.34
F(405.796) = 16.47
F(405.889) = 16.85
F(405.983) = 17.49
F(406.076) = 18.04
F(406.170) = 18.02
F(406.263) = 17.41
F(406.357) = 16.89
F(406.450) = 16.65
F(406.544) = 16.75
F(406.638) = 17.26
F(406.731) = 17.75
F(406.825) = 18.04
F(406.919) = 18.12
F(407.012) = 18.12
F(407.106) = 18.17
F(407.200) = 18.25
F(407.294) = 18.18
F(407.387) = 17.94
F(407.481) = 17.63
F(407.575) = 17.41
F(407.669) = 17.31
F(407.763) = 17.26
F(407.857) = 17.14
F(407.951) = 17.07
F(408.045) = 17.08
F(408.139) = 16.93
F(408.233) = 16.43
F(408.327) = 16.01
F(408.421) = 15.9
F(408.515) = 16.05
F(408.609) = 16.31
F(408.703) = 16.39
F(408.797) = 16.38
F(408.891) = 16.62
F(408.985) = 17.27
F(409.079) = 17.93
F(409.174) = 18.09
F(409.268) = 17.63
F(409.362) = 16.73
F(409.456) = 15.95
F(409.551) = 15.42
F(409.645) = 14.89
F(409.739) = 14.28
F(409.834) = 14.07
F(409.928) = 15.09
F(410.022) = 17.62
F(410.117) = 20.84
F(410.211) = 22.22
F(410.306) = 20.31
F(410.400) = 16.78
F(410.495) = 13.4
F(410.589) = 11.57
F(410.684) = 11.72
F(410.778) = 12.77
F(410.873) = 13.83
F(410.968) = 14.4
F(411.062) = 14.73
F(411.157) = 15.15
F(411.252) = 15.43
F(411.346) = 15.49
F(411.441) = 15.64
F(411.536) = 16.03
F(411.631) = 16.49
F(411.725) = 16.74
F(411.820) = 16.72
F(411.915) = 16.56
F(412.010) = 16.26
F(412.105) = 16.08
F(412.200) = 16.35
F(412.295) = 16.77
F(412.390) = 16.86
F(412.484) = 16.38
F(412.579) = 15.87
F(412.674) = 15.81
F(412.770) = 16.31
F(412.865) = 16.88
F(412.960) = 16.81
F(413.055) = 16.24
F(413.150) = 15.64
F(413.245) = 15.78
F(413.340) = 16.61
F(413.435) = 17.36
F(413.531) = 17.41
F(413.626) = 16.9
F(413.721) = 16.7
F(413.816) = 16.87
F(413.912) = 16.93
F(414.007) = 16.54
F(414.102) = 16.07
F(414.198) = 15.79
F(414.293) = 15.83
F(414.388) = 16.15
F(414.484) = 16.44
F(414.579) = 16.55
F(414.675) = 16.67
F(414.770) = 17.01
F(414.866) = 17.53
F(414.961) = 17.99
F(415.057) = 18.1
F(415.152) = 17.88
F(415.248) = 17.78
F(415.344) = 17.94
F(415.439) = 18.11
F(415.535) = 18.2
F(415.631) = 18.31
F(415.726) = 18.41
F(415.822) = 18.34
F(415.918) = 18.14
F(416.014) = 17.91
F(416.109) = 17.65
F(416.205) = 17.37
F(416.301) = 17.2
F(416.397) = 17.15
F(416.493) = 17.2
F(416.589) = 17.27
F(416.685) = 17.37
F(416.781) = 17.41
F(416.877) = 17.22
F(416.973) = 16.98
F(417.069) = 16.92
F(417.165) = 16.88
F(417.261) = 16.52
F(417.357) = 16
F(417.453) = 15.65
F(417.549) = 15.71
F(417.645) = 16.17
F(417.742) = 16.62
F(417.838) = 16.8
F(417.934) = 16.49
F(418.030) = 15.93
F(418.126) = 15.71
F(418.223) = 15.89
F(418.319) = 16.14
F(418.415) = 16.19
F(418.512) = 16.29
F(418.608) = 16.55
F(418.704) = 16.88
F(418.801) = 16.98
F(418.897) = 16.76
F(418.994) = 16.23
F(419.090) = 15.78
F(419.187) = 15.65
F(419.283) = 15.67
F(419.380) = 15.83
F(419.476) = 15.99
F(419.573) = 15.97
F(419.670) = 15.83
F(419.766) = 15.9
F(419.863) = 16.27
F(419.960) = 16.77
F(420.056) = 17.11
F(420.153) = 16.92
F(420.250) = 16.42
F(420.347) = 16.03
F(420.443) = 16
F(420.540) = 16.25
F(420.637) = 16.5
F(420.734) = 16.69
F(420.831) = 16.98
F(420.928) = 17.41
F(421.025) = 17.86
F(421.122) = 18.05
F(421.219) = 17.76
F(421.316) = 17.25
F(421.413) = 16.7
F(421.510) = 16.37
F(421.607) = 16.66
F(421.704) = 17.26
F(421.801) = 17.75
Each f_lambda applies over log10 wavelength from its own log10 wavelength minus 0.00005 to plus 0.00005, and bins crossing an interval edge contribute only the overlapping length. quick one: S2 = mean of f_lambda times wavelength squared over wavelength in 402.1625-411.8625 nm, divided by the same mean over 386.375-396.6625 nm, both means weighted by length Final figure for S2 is 1.1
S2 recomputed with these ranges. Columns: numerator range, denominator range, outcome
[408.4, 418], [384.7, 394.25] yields 1.16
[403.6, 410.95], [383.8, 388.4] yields 1.18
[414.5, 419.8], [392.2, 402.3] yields 1.16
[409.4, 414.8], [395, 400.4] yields 1.09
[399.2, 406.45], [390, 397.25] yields 1.12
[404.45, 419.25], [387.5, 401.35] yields 1.14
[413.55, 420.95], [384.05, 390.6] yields 1.21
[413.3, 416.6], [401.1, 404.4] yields 1.08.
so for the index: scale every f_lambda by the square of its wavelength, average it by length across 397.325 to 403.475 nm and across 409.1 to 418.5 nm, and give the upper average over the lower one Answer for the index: 1.06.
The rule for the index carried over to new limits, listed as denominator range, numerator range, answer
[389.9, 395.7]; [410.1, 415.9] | 1.11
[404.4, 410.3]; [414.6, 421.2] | 1.03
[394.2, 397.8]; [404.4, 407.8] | 1.20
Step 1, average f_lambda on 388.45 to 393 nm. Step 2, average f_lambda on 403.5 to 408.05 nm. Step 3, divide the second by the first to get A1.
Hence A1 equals 1.1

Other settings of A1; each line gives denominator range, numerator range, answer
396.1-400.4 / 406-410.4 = 1.10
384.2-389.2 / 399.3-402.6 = 1.05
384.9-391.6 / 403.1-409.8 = 1.05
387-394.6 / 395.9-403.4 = 1.01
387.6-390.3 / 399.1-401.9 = 1.12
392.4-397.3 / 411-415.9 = 1.08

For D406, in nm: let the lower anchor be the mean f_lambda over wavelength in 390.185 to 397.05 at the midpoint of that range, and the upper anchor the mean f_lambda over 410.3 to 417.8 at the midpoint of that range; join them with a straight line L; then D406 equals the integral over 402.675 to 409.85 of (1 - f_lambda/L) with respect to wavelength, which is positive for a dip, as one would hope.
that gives -0.35 nm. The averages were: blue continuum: 16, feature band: 17.1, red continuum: 16.5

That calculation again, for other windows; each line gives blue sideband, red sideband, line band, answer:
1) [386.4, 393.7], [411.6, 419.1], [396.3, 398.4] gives 0.23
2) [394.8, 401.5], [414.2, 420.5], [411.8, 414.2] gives 0.02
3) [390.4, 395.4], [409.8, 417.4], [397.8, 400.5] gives -0.08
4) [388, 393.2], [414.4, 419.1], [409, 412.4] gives 0.16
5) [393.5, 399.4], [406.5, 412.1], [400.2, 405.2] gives -0.32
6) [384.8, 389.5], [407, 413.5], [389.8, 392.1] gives -0.13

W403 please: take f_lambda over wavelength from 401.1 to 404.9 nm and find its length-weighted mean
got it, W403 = 17.1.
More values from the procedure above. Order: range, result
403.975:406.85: 17.4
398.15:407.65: 17.2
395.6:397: 14.3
